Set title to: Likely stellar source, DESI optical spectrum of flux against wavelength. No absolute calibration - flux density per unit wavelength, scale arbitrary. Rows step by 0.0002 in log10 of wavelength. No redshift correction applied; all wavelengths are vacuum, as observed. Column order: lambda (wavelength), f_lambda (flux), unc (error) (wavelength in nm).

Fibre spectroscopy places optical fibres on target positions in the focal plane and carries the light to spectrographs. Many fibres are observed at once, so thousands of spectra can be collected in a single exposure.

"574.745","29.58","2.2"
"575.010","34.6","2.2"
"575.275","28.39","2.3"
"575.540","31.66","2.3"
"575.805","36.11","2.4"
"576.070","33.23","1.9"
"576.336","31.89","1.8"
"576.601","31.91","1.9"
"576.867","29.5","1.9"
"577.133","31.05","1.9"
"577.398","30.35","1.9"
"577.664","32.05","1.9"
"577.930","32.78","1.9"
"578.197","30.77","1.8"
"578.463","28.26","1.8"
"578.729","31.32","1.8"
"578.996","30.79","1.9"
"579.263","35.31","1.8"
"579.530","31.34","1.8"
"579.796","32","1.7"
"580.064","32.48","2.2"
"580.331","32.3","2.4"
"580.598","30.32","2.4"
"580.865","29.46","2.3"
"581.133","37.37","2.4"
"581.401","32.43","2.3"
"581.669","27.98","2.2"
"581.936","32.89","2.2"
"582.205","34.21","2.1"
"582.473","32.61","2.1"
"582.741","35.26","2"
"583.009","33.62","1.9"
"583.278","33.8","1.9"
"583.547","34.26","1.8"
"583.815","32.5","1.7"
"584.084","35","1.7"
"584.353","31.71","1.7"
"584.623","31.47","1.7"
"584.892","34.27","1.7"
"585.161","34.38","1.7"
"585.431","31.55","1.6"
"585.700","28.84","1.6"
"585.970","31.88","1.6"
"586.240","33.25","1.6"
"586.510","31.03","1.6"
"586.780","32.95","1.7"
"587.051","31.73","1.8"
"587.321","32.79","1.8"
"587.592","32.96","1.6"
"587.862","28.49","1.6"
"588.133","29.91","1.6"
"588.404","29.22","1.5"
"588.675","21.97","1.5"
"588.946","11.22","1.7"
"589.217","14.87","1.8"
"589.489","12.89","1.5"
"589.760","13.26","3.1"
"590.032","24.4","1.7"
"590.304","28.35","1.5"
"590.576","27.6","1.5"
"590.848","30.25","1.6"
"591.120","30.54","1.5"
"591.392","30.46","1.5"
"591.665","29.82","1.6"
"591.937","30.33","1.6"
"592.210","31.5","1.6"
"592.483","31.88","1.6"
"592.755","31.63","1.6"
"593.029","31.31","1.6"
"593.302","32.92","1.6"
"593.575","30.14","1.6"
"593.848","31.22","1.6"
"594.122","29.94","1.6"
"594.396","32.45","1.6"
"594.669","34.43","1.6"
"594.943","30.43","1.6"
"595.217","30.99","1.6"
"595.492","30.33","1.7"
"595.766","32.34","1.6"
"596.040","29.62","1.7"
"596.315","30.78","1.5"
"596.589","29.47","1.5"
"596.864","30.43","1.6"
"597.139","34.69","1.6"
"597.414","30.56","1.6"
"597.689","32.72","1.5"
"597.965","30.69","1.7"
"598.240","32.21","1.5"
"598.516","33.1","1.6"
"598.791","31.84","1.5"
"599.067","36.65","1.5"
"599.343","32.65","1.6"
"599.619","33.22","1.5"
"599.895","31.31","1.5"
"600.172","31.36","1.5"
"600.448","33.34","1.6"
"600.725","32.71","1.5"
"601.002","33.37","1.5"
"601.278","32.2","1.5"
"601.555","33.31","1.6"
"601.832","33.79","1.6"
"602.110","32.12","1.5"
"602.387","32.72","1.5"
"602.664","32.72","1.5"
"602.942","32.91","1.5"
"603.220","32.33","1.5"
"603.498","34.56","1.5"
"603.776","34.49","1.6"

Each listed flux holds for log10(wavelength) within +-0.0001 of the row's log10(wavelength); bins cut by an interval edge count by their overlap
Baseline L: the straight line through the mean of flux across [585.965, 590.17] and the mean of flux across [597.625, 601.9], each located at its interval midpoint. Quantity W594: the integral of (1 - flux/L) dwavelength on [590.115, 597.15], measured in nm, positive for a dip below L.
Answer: -0.44 nm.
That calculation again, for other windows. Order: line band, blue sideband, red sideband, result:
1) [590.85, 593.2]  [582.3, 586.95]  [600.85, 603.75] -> 0.144 nm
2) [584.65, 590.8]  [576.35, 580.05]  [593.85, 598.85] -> 0.814 nm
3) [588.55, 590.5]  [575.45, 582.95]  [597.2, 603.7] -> 0.842 nm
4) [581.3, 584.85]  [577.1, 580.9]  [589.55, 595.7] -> -0.238 nm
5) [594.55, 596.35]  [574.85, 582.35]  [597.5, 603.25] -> 0.069 nm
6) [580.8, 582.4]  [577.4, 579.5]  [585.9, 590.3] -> -0.156 nm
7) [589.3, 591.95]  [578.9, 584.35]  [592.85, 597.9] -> 0.538 nm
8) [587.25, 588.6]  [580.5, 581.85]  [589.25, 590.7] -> -0.397 nm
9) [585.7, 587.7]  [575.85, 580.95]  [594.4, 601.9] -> -0.021 nm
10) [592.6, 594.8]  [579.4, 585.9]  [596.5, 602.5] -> 0.053 nm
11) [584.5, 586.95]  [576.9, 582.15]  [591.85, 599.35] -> -0.040 nm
